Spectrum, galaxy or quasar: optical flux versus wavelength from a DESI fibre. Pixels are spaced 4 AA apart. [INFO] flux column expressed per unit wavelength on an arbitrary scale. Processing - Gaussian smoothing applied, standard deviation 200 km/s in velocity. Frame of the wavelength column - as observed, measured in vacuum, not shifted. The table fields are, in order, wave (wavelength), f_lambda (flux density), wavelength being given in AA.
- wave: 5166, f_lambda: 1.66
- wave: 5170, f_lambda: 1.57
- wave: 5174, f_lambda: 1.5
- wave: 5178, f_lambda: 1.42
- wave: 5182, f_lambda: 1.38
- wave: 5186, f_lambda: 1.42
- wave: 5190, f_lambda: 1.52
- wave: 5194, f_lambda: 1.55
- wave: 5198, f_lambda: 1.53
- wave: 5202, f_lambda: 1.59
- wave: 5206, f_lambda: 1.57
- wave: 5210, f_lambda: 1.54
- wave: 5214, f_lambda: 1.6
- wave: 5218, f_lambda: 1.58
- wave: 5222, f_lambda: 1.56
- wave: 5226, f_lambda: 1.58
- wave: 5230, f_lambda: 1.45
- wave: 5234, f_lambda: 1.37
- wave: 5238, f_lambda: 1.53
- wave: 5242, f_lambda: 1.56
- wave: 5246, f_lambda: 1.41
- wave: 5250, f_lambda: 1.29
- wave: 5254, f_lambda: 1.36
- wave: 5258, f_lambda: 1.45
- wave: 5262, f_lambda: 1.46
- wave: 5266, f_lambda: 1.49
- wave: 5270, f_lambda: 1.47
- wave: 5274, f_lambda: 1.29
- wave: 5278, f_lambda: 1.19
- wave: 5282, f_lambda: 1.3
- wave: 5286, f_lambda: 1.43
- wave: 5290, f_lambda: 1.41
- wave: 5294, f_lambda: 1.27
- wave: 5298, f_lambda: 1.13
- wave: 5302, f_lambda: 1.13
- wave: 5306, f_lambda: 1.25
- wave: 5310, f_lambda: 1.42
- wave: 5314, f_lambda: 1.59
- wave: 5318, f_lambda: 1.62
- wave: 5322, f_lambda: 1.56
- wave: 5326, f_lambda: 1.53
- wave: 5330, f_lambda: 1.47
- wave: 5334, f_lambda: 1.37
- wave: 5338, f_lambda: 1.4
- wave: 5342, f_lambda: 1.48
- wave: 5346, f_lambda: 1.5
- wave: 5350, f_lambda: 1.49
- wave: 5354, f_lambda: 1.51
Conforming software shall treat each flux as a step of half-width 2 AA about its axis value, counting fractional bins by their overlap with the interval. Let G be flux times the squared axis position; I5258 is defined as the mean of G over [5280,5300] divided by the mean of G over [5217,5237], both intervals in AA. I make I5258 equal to 0.89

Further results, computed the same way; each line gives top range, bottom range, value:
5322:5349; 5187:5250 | 1.01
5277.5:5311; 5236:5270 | 0.90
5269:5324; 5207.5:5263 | 0.94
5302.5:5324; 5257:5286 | 1.08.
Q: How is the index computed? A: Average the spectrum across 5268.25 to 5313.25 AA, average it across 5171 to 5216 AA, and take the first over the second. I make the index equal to 0.86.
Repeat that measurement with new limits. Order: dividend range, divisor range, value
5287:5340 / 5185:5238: 0.91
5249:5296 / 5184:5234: 0.89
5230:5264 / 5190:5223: 0.92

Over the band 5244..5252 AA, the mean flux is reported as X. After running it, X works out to 1.35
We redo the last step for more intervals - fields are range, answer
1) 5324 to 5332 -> 1.5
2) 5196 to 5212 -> 1.56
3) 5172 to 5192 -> 1.45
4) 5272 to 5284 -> 1.26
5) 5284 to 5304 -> 1.27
